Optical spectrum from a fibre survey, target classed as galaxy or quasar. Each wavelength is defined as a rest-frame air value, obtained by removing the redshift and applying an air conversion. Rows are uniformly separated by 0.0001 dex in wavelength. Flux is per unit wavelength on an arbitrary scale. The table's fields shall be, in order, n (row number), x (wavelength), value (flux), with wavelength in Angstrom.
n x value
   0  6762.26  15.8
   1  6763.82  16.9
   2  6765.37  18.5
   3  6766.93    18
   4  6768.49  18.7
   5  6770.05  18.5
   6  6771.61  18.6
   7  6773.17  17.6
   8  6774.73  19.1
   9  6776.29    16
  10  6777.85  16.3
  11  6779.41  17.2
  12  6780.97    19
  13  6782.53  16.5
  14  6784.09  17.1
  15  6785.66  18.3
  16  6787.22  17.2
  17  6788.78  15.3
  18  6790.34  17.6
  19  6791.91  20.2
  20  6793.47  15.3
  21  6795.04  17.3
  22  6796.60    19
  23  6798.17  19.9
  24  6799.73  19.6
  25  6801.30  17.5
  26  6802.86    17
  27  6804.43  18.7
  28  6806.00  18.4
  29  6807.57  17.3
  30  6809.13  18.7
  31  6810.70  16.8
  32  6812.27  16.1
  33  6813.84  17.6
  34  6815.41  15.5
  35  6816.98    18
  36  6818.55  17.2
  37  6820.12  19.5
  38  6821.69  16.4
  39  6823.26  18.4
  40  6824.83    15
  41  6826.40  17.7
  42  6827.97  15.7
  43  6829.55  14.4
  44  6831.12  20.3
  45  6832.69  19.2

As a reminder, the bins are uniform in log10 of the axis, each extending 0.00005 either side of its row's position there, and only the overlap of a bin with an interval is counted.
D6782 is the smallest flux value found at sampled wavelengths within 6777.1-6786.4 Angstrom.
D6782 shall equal 16.3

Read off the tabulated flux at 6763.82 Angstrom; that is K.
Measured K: 16.9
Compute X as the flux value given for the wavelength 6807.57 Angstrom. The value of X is 17.3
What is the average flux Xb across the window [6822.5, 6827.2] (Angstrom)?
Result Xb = 17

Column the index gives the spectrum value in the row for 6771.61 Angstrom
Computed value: 18.6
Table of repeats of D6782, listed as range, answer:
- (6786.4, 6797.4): 15.3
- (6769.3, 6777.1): 16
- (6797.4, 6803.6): 17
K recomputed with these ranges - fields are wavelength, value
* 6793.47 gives 15.3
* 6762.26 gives 15.8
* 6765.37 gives 18.5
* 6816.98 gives 18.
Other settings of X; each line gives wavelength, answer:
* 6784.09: 17.1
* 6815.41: 15.5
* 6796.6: 19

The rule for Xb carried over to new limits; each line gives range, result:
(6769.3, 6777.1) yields 17.9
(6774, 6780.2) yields 17.1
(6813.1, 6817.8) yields 17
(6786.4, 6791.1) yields 16.7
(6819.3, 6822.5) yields 18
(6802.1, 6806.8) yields 18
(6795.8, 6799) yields 19.5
